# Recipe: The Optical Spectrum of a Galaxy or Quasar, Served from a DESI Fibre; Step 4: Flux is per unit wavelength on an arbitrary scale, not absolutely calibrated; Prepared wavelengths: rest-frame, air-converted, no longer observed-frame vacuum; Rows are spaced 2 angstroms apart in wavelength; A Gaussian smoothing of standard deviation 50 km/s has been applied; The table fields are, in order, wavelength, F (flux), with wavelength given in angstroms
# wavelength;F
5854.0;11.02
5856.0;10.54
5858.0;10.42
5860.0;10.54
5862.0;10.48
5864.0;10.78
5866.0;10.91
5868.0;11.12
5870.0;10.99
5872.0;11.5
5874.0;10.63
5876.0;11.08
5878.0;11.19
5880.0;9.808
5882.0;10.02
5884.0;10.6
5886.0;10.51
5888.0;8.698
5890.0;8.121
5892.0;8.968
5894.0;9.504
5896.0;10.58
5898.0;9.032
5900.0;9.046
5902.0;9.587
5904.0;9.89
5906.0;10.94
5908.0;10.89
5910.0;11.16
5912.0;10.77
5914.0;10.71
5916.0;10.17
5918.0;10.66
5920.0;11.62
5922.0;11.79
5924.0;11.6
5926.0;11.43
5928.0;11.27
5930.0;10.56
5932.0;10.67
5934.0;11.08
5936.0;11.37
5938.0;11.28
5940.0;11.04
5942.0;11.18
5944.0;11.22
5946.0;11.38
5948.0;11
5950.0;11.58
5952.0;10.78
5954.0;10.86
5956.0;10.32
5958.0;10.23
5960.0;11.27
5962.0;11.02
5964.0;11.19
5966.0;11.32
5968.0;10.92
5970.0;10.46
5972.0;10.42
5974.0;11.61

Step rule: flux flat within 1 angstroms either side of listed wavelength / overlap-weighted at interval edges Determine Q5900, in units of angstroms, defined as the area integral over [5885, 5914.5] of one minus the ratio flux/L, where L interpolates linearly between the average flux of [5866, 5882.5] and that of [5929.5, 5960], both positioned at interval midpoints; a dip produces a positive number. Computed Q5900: 2.7 angstroms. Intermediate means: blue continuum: 10.8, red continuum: 11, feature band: 9.88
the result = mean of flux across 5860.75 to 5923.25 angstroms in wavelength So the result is 10.4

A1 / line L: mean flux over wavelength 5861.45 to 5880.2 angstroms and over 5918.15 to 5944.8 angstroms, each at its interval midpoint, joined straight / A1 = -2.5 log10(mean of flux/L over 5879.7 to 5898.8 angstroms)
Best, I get 0.15 mag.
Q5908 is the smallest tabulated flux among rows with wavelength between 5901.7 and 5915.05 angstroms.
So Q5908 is 9.587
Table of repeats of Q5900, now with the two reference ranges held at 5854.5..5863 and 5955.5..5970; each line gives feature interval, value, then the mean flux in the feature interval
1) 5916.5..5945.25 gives -1.08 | 11.2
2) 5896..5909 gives 0.89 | 9.95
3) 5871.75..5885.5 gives -0.06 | 10.6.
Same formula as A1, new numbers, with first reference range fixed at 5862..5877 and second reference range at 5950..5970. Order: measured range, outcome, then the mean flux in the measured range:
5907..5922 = 0.001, 10.9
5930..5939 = -0.012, 11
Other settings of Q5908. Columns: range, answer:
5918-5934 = 10.56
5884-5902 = 8.121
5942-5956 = 10.32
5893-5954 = 9.032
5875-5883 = 9.808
